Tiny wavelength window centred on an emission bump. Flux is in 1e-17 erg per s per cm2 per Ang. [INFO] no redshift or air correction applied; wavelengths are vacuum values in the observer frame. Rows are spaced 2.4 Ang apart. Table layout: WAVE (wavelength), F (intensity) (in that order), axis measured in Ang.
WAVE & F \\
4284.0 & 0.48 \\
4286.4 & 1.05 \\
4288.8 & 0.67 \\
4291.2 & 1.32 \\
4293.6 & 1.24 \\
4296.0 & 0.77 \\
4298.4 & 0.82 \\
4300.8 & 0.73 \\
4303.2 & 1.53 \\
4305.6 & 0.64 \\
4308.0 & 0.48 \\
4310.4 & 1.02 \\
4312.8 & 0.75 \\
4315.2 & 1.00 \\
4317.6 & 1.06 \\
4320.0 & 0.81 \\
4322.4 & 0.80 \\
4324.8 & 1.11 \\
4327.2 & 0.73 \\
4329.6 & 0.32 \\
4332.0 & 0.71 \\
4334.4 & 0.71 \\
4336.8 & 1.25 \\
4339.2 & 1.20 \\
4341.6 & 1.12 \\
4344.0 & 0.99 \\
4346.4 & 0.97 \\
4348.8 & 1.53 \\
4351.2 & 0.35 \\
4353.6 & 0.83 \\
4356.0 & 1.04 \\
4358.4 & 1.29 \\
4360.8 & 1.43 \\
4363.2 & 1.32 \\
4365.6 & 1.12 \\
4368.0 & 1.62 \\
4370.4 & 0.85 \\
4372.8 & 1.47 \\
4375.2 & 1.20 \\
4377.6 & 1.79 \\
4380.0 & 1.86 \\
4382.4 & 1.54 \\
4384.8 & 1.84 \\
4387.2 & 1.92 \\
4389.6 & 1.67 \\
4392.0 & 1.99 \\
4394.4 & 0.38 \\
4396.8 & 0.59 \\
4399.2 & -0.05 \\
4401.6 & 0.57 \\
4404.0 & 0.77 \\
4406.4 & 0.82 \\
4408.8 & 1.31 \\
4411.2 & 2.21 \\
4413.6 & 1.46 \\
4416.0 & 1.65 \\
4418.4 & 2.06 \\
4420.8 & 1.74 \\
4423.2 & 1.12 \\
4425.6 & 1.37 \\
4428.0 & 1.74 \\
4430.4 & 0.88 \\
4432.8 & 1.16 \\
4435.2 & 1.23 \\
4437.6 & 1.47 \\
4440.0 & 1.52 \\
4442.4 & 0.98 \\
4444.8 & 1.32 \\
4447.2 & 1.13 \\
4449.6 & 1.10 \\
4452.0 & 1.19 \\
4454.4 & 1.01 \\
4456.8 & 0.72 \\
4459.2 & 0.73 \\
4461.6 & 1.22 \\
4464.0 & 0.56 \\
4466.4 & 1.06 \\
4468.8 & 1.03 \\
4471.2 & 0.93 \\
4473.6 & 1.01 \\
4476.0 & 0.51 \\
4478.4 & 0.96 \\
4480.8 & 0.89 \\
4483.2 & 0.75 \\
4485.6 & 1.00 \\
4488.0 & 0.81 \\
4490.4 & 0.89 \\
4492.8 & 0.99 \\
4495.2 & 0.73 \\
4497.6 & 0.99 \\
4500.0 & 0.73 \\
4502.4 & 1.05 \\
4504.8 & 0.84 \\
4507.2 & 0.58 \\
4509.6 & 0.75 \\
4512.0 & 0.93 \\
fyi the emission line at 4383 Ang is C IV 1549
